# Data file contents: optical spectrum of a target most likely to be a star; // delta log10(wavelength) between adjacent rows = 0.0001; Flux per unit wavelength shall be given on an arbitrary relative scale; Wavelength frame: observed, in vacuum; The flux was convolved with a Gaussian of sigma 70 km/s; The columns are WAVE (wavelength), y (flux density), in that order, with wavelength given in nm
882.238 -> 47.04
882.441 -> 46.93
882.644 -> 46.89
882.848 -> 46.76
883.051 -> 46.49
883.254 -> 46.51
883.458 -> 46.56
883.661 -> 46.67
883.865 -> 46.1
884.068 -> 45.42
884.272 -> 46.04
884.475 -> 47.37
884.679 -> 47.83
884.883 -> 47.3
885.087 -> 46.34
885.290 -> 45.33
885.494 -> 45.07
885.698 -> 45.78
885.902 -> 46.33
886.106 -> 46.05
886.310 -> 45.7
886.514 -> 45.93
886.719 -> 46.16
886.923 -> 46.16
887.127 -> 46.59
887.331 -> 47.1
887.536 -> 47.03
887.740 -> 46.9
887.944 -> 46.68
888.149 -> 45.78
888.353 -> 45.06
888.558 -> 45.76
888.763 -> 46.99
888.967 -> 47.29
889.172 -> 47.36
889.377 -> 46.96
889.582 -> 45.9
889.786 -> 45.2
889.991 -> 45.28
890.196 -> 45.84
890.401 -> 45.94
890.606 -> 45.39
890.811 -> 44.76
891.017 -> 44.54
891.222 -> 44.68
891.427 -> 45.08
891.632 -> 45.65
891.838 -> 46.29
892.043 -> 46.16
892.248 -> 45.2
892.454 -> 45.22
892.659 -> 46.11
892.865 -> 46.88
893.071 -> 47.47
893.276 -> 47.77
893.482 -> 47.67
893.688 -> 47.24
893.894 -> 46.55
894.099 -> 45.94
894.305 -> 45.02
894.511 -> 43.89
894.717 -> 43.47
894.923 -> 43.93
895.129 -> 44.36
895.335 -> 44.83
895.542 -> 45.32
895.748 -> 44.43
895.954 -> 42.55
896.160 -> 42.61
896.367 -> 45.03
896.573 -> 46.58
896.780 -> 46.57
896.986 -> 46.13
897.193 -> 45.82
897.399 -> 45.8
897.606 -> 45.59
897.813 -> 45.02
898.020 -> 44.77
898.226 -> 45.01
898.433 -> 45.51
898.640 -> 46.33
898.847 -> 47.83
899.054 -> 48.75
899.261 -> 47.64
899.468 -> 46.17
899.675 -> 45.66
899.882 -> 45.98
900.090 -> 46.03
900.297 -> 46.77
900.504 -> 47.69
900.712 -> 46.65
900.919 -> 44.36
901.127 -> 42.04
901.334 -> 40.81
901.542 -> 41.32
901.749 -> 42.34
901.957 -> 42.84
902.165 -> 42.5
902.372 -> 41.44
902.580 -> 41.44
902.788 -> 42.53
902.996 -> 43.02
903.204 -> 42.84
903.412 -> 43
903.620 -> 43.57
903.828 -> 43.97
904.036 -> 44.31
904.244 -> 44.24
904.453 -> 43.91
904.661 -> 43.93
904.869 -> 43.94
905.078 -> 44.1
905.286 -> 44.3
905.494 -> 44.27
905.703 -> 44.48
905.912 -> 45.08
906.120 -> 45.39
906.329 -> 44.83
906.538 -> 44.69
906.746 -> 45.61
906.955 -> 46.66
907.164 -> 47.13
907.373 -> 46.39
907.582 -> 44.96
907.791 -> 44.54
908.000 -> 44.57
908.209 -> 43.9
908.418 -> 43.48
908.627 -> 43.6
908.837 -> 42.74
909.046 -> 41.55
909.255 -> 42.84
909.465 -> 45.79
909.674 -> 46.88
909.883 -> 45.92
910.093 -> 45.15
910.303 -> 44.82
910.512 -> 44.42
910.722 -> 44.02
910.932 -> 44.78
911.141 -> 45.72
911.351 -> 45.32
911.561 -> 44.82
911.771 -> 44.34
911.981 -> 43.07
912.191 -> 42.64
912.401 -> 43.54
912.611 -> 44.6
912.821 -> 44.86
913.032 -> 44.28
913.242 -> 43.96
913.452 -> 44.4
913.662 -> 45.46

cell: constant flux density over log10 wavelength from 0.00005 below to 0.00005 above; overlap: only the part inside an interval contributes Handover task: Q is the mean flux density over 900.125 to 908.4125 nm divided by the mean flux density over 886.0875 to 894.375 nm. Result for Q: 0.96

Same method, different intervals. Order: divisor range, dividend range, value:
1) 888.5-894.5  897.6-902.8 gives 0.97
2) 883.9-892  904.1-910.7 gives 0.97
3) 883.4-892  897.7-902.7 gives 0.97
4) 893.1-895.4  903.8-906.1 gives 0.97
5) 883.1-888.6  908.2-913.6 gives 0.96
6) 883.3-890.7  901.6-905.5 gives 0.93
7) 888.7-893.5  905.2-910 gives 0.97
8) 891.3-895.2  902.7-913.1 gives 0.97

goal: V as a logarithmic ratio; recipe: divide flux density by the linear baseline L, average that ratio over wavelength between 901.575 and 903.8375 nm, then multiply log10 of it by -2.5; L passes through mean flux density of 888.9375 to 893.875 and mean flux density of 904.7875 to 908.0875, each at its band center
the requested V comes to 0.07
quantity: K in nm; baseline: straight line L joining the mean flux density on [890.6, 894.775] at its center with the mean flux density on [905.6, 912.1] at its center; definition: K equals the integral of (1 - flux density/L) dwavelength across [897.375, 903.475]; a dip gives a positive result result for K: 0.10 nm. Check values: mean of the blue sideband 45.8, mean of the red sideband 44.8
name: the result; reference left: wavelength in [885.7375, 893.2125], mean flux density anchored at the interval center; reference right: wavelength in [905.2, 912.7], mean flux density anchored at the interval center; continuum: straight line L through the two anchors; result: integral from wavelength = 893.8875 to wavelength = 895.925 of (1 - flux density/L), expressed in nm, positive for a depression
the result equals 0.047 nm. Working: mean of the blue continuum 46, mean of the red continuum 44.6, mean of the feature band 44.6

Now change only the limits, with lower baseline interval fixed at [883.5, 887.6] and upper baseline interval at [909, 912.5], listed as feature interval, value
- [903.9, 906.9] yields 0.02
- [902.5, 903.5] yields 0.05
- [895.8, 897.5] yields 0.01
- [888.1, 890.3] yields 0.00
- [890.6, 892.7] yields 0.02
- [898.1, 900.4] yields -0.06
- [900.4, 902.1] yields 0.06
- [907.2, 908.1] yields -0.01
